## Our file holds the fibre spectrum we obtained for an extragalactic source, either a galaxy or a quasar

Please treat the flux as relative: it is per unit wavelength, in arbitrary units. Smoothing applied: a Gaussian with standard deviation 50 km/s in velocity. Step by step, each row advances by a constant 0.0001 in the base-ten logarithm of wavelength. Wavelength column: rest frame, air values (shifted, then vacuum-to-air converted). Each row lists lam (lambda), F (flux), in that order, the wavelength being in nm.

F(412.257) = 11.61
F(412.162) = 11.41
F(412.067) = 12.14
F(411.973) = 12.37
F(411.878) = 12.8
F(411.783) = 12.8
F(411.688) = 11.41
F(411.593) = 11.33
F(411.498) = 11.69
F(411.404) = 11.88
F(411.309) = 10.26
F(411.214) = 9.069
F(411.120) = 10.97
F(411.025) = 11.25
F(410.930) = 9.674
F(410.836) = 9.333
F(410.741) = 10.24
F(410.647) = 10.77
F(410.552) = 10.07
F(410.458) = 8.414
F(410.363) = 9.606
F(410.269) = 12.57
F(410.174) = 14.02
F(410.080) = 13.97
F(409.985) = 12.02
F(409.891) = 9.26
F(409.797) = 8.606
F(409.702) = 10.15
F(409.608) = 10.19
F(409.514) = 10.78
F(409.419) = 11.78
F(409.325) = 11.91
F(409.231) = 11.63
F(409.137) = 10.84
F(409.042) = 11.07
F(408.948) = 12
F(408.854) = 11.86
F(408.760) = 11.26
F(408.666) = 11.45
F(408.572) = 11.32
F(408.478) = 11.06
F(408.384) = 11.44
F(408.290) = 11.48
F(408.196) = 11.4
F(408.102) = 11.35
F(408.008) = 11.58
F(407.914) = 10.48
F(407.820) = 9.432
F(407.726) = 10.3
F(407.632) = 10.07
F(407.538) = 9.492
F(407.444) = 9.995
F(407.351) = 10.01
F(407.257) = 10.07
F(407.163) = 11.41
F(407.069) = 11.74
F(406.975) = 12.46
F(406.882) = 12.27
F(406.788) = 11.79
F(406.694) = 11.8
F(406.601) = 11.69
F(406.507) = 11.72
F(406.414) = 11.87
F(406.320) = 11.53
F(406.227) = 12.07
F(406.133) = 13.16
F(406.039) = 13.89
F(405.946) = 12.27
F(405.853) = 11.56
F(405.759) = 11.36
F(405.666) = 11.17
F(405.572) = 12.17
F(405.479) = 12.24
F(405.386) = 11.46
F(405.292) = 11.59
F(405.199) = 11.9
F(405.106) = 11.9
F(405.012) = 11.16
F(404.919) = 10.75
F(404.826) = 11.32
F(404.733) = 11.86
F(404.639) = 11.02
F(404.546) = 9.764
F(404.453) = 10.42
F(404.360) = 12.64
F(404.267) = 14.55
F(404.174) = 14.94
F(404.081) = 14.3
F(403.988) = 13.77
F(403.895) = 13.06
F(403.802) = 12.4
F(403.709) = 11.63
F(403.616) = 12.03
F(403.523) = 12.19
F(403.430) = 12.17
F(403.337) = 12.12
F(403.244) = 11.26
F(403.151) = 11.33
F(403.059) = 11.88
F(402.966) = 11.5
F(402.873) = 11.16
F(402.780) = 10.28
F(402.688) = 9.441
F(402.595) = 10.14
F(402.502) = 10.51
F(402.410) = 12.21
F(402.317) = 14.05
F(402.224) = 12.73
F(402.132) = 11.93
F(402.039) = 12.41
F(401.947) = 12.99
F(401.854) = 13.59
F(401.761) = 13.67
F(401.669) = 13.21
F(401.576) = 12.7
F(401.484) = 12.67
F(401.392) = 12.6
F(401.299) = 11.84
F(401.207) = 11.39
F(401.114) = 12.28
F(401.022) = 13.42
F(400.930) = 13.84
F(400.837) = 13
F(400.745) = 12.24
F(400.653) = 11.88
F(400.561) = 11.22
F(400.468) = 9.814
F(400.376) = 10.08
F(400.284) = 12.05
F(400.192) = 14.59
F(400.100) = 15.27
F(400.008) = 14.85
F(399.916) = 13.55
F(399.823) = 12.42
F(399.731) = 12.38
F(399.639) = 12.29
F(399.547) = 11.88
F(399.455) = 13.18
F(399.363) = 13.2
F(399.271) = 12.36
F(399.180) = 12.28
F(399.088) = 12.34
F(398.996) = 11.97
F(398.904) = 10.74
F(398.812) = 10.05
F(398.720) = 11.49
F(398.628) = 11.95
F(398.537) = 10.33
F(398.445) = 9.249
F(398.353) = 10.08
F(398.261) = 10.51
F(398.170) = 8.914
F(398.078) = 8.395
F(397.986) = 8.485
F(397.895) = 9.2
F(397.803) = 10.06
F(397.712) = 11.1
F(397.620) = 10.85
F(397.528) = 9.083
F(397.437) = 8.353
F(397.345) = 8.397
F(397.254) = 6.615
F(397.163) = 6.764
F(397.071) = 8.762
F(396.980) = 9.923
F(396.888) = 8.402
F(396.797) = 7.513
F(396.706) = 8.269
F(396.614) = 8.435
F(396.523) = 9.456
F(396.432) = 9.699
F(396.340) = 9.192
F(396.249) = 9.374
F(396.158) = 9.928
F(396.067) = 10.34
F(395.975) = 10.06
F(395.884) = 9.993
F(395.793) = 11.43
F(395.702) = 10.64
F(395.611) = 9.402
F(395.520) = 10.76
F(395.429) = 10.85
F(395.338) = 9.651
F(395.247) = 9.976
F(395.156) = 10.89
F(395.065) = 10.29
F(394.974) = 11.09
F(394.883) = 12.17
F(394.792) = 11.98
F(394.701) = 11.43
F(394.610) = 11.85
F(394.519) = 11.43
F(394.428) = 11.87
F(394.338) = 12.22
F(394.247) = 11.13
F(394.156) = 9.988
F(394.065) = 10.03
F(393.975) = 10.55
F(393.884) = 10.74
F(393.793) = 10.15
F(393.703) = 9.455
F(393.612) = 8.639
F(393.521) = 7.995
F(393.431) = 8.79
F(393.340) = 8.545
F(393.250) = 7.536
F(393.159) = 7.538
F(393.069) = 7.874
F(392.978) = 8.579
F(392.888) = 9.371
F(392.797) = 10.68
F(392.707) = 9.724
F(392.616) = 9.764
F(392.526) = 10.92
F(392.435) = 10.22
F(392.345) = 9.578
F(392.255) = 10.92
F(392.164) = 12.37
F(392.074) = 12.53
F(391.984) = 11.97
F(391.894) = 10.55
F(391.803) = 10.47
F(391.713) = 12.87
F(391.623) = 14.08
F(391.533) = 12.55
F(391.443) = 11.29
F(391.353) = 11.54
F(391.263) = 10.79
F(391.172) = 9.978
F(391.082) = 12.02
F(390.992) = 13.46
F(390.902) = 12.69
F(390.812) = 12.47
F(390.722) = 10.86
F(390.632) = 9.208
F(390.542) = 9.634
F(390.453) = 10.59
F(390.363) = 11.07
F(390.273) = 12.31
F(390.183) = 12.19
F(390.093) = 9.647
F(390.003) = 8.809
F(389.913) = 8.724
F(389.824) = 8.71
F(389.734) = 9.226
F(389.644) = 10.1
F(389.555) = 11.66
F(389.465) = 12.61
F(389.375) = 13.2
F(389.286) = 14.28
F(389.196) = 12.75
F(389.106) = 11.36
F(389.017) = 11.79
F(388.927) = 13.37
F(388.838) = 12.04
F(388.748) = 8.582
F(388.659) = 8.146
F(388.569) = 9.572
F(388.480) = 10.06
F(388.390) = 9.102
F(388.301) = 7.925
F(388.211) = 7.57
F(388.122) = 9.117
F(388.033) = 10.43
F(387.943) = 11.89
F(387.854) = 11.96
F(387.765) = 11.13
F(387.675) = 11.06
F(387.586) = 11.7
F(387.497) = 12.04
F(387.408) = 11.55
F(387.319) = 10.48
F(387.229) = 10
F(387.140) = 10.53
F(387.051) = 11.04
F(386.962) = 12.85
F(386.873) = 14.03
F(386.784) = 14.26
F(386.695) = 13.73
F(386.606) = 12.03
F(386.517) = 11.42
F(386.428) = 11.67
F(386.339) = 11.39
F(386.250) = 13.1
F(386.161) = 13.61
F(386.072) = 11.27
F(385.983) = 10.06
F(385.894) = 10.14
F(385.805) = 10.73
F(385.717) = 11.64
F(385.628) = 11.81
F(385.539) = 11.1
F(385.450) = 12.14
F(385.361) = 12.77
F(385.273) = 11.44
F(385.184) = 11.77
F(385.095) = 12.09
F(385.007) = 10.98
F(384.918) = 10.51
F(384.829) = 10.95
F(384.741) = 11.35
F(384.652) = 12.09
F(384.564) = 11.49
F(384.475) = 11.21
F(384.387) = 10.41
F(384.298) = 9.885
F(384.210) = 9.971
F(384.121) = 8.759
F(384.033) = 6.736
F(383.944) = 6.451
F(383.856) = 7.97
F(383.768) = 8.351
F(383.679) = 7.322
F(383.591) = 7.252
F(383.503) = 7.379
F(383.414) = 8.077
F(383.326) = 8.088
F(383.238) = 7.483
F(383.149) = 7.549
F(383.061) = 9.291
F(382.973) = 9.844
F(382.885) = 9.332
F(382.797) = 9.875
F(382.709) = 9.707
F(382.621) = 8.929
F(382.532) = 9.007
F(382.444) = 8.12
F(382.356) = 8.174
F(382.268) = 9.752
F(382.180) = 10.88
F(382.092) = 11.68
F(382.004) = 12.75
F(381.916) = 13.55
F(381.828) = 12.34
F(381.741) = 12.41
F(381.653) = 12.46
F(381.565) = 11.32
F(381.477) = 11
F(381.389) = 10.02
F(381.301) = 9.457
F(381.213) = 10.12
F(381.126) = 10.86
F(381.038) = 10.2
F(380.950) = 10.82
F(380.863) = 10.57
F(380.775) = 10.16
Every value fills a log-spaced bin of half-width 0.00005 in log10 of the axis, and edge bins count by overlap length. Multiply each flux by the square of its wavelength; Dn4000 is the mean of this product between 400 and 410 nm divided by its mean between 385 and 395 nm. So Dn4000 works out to 1.2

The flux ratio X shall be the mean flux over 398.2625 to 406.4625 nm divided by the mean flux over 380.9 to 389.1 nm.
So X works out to 1.15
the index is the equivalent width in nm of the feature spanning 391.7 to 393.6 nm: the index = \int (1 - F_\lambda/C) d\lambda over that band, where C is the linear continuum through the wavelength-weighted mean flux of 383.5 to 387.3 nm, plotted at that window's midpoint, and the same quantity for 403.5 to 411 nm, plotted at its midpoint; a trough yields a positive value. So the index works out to 0.20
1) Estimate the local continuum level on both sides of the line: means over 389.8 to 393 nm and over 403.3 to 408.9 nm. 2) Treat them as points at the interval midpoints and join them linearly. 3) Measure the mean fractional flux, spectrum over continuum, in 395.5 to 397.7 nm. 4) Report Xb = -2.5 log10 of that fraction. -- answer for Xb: 0.21 mag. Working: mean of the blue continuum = 11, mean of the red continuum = 11.7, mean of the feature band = 9.24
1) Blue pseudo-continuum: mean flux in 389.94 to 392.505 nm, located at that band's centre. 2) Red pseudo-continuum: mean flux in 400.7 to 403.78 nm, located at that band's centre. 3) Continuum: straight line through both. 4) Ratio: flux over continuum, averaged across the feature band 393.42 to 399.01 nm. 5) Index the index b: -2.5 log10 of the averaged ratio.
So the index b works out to 0.172 mag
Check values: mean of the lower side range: 11.3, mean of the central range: 9.95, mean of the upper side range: 12.1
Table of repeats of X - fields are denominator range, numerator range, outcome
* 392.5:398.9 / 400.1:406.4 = 1.24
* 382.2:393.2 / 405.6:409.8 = 1.07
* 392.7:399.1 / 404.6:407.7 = 1.17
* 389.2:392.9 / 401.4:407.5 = 1.07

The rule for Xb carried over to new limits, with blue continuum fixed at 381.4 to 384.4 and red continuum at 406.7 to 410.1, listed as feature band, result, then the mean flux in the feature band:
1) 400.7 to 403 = -0.152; 12.2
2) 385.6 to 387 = -0.244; 12.1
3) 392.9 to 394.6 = 0.052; 9.66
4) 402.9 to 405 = -0.128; 12.1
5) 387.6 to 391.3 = -0.097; 10.8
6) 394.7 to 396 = -0.048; 10.7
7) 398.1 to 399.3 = -0.044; 10.9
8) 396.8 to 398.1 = 0.171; 8.85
